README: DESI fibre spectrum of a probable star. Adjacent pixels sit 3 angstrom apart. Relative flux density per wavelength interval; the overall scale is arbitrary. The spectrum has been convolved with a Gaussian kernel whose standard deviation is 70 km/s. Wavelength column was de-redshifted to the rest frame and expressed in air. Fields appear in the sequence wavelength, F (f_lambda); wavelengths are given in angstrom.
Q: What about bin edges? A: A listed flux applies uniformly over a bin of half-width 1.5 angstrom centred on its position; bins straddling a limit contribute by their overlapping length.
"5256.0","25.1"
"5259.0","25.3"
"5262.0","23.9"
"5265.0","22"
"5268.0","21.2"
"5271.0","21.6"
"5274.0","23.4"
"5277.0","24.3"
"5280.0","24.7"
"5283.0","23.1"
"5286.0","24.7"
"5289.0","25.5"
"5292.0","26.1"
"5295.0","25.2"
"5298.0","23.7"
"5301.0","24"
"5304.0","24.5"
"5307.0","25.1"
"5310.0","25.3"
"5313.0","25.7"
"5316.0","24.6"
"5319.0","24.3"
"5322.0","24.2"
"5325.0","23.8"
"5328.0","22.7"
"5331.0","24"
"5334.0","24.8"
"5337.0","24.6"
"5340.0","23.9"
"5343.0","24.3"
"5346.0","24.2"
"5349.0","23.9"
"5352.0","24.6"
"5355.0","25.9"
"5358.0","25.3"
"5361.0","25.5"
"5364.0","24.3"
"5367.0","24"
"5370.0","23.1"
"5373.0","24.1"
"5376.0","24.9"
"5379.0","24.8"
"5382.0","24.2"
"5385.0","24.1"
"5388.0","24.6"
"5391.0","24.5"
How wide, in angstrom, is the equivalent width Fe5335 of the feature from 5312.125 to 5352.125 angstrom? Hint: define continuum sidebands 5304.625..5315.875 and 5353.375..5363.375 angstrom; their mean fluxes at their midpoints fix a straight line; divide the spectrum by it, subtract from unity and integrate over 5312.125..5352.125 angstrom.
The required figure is 1.7 angstrom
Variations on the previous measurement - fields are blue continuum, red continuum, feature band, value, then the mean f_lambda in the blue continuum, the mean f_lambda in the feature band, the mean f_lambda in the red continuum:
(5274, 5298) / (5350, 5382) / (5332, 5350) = 0.25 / 24.6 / 24.3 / 24.6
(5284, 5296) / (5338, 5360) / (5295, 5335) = 0.98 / 25.3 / 24.4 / 24.6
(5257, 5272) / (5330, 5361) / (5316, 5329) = 0.13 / 22.9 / 23.9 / 24.6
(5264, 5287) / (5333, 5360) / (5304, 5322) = -0.74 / 23.1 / 24.9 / 24.6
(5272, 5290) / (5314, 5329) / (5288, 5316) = -1.03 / 24.2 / 25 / 24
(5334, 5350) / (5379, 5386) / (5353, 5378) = -0.38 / 24.2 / 24.6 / 24.3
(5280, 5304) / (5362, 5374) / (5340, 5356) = -0.24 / 24.6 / 24.5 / 23.9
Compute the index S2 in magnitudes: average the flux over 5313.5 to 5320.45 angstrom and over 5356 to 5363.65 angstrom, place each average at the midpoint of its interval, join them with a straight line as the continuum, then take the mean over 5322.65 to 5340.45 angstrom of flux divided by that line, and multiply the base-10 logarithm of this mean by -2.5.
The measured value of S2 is 0.04 mag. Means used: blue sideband 24.6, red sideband 25.3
